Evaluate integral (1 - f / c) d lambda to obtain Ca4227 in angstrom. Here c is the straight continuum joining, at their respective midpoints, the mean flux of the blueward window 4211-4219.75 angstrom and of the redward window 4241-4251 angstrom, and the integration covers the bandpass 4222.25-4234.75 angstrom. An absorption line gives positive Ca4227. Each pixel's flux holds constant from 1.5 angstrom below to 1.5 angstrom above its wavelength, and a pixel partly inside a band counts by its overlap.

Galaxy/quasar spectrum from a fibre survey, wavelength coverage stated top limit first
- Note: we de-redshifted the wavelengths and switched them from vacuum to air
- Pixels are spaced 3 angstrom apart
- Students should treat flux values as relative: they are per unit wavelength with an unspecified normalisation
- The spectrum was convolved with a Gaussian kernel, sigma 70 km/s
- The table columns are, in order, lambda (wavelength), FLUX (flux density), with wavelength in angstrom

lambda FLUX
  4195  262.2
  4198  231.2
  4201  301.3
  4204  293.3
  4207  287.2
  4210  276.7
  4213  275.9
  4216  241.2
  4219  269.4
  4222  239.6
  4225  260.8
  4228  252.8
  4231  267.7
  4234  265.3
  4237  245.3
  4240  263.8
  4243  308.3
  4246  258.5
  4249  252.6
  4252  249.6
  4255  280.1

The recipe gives 0.3 angstrom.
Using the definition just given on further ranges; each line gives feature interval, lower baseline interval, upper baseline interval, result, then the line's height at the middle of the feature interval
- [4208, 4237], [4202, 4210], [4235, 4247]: 1.94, 279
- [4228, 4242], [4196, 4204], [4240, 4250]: 0.56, 272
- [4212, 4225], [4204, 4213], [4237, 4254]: 1.02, 278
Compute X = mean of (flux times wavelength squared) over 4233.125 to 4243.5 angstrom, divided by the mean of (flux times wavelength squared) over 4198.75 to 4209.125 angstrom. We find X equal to 0.94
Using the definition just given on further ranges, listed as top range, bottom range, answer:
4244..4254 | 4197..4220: 0.96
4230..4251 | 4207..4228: 1.02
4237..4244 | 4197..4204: 1.02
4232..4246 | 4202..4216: 0.98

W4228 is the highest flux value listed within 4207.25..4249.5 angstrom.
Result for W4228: 308.3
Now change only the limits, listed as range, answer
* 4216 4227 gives 269.4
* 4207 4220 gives 287.2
